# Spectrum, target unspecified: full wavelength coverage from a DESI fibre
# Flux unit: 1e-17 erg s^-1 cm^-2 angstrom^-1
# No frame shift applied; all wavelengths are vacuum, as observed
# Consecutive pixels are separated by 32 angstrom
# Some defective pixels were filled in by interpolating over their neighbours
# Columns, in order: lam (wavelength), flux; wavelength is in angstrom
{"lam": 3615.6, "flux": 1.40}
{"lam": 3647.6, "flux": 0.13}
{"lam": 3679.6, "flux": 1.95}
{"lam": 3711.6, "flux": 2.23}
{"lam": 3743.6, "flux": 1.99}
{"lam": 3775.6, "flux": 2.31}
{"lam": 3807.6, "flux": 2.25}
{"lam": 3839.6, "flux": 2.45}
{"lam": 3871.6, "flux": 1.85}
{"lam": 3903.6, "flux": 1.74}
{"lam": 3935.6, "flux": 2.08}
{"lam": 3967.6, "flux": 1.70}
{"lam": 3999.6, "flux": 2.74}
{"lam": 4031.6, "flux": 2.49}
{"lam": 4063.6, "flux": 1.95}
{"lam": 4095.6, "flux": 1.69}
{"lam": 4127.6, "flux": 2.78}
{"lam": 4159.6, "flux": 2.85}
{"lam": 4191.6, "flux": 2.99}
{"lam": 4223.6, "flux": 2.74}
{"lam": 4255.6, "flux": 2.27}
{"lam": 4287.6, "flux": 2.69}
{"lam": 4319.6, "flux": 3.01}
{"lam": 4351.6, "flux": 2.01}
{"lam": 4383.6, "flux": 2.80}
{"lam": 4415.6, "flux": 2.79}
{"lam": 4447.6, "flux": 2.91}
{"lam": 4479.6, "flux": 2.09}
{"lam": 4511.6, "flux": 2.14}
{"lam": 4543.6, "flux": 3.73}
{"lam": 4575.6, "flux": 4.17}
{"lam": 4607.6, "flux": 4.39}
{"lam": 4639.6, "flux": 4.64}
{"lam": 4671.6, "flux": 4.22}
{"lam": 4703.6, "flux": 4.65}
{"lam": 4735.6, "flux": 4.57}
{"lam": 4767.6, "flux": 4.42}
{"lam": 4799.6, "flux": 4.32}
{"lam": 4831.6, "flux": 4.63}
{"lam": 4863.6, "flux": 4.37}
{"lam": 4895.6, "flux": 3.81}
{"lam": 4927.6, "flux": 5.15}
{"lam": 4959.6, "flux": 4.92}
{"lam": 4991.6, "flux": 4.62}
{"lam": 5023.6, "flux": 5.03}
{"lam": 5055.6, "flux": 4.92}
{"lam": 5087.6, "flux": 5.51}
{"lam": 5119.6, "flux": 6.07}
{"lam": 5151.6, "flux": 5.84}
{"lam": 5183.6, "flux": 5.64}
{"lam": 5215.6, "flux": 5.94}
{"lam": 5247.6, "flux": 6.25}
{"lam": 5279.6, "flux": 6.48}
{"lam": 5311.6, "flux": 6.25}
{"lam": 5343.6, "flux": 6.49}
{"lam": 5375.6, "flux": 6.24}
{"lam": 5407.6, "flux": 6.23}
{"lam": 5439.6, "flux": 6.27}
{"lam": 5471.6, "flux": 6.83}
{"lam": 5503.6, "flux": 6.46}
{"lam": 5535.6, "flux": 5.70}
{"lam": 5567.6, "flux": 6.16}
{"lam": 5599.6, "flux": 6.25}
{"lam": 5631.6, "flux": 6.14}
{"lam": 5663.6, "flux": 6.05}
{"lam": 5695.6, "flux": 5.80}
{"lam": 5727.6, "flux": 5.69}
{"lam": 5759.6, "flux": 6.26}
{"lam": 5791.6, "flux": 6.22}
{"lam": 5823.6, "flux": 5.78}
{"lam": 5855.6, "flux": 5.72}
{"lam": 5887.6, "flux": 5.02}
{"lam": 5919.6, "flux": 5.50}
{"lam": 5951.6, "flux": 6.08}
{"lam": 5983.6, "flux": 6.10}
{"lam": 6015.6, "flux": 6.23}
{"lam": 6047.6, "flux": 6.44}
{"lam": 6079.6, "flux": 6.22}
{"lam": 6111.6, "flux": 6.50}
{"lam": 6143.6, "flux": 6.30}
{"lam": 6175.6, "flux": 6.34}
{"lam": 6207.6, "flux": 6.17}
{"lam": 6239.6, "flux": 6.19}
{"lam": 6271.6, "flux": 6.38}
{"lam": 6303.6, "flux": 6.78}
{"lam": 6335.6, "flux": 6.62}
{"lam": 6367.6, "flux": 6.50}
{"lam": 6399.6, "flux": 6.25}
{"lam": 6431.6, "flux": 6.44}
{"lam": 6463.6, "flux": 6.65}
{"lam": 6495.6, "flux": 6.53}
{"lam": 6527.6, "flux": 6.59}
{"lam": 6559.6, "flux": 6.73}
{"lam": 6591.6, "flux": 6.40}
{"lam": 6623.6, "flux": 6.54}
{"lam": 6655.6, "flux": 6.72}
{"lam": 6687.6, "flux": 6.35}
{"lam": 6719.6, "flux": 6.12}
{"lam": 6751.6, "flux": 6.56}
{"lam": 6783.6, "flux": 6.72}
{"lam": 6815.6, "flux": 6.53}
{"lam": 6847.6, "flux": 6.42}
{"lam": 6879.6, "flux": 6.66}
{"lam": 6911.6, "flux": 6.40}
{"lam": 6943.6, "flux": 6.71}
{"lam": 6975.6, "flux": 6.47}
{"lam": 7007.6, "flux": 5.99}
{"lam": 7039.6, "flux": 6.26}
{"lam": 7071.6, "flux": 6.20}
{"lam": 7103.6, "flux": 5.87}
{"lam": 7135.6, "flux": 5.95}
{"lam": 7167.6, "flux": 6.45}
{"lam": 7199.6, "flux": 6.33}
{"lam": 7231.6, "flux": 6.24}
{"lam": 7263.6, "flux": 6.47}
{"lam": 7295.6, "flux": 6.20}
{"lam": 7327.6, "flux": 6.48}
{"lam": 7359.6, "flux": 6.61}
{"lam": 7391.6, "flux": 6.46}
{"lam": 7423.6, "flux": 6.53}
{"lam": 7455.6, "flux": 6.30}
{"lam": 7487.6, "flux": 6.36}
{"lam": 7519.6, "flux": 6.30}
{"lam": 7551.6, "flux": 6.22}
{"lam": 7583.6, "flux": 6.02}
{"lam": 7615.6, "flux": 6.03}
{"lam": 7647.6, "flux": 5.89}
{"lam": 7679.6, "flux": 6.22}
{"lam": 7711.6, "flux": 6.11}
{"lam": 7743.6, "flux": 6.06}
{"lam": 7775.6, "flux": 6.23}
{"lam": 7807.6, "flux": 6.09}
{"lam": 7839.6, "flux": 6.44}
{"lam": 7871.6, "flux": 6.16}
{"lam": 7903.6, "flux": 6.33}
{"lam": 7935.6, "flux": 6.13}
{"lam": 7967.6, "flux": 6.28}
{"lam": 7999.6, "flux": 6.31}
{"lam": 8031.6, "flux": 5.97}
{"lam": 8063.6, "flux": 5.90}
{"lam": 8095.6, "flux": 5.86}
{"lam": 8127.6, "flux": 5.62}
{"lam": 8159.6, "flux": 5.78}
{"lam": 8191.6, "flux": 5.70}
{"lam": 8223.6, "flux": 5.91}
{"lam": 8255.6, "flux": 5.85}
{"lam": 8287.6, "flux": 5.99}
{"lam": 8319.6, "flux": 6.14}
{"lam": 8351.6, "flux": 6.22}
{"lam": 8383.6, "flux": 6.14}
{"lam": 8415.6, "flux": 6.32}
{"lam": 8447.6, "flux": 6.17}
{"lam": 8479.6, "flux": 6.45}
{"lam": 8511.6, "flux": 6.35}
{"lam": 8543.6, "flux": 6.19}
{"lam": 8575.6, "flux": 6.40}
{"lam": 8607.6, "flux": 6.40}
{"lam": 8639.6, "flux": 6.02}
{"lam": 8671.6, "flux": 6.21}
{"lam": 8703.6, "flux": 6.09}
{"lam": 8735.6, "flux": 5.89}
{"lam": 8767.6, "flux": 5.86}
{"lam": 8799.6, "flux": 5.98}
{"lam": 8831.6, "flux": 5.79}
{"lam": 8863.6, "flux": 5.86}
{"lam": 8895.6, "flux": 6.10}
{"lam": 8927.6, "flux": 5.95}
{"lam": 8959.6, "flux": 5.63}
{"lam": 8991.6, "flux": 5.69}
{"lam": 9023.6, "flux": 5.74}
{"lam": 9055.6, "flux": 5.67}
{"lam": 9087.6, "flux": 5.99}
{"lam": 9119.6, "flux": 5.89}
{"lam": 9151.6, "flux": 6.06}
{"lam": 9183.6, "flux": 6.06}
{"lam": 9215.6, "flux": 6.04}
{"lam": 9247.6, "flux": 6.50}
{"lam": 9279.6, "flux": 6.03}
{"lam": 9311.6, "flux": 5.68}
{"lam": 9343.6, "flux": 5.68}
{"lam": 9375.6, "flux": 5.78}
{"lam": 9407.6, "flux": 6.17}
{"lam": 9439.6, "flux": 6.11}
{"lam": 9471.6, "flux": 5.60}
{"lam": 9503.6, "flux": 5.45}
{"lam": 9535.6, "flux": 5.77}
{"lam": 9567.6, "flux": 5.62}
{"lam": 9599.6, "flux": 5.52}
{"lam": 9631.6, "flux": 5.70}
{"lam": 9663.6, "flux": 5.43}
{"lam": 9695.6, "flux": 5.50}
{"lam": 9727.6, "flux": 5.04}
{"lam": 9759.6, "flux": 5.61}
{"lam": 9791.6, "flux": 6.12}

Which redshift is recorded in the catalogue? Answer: 0.14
